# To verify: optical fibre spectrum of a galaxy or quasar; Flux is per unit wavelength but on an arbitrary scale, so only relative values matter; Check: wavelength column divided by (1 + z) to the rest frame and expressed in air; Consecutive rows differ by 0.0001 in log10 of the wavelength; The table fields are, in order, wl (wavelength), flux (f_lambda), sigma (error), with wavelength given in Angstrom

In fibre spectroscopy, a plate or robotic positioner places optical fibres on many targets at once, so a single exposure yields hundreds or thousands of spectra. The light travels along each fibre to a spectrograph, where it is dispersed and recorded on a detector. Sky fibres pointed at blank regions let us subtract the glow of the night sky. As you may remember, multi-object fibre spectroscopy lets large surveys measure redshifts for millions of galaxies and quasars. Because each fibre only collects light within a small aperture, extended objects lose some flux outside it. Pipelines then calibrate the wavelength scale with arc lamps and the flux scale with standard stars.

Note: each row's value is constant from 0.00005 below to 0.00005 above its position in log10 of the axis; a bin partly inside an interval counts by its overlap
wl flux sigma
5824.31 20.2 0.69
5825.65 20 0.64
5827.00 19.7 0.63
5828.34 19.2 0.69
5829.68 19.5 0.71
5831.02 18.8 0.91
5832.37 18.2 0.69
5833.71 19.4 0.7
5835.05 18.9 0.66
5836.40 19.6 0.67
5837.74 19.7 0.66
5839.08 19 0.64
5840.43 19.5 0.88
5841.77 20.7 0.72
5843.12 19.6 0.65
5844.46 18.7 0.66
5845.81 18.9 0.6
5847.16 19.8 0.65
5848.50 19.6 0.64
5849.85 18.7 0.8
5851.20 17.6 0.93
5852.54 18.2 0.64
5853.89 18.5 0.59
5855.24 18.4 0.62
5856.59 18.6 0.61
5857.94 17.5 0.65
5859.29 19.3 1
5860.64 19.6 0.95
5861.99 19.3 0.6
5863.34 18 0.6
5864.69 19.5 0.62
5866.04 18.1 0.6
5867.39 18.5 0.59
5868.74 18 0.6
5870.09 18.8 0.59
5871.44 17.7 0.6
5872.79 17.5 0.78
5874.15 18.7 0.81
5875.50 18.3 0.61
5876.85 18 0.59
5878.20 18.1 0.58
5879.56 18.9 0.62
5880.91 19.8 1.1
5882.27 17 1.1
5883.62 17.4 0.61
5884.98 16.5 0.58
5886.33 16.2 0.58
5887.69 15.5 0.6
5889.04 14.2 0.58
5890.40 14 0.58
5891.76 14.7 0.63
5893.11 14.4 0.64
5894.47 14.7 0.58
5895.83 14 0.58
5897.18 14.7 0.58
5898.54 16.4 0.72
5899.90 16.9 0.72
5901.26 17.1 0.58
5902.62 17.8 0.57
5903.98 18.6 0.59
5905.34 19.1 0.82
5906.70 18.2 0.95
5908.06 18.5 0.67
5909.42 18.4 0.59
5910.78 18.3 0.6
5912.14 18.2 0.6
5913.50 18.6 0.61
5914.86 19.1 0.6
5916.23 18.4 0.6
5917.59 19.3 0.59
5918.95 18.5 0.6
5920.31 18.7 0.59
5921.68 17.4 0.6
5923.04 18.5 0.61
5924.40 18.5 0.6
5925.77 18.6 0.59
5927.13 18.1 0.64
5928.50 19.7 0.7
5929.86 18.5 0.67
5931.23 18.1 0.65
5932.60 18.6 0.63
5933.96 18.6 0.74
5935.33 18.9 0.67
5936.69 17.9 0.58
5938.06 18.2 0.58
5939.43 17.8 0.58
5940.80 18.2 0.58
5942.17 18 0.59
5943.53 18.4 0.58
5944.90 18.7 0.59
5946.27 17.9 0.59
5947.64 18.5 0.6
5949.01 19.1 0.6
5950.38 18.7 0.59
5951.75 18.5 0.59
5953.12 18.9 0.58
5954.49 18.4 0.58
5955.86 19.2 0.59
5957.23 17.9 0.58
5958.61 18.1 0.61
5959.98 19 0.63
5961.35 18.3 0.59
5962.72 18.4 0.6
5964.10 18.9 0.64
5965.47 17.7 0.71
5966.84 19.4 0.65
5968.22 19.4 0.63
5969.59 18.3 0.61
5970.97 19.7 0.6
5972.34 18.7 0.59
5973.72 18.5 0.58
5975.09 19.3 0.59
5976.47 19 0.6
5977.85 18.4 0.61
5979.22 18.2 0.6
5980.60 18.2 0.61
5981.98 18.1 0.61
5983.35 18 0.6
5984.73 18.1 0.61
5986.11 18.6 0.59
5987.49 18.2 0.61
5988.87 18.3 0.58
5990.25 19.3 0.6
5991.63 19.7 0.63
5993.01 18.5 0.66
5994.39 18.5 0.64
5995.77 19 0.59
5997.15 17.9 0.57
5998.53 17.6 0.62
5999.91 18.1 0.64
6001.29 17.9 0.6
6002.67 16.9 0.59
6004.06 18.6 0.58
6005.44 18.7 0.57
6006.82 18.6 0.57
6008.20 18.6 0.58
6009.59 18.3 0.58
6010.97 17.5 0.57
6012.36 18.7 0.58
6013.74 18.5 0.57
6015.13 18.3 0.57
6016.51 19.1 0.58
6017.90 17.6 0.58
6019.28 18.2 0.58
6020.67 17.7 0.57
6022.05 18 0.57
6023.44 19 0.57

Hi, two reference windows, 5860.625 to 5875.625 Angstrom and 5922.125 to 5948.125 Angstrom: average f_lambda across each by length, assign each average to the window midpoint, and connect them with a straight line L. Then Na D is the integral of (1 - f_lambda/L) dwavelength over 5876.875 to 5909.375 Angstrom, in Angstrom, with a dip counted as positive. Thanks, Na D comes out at 3.1 Angstrom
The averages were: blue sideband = 18.5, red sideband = 18.4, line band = 16.7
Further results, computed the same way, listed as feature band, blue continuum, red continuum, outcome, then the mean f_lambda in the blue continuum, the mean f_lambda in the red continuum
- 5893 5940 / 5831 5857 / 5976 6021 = 1.98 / 19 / 18.3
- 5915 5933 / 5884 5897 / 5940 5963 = -1.76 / 15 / 18.5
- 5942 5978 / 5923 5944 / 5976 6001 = -0.47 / 18.4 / 18.4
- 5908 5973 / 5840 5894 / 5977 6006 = -1.25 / 18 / 18.3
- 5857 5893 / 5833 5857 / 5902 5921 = 2.36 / 19.1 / 18.6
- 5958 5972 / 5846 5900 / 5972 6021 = -0.44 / 17.5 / 18.4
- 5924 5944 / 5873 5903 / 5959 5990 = -0.90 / 16.5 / 18.6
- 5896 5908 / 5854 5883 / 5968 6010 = 0.78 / 18.5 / 18.5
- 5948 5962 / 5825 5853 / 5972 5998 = 0.05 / 19.2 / 18.5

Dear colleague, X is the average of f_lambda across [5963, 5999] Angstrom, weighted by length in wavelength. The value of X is 18.6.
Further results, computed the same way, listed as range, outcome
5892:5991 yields 18.2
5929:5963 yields 18.4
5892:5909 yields 16.7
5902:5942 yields 18.5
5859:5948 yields 17.8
